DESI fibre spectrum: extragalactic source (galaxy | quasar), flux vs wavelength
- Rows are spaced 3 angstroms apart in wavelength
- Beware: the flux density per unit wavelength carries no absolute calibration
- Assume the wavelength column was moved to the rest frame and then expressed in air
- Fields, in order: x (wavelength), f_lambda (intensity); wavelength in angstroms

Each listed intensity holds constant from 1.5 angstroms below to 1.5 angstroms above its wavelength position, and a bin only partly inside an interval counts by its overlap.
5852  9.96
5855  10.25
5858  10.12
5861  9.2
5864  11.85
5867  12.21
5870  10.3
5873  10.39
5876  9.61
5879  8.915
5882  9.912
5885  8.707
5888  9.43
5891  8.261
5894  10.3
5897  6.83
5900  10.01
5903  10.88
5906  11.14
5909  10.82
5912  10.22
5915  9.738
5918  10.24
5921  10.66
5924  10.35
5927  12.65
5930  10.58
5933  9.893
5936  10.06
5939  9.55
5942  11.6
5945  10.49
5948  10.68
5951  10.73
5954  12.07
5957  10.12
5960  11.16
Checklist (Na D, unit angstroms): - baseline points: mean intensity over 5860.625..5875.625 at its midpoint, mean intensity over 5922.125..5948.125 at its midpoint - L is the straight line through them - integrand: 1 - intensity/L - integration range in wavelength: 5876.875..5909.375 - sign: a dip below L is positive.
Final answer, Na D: 3.7 angstroms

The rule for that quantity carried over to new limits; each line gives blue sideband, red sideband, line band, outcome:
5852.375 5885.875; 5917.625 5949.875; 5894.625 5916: 0.93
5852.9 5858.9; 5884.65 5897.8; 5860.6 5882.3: -1.81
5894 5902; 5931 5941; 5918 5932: -1.84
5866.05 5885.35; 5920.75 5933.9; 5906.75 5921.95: 0.43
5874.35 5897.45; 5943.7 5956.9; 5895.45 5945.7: -1.29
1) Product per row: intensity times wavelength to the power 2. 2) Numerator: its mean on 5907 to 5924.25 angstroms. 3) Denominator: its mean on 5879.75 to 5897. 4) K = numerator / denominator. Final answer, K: 1.2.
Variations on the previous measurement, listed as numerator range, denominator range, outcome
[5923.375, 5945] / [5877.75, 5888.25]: 1.18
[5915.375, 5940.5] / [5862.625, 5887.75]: 1.05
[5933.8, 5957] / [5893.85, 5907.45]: 1.11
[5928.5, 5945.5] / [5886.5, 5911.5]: 1.08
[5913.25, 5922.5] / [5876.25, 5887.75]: 1.12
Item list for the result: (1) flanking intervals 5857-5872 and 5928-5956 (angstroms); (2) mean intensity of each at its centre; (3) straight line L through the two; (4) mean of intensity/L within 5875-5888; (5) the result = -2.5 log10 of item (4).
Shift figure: 0.16 mag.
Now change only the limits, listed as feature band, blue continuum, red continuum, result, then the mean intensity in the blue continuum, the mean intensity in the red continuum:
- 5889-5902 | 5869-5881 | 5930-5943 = 0.114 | 9.79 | 10.3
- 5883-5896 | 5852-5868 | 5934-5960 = 0.167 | 10.6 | 10.7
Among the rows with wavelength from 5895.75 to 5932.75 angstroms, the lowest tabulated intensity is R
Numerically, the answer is 6.83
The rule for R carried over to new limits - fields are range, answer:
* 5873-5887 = 8.707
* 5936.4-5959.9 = 9.55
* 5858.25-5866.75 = 9.2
